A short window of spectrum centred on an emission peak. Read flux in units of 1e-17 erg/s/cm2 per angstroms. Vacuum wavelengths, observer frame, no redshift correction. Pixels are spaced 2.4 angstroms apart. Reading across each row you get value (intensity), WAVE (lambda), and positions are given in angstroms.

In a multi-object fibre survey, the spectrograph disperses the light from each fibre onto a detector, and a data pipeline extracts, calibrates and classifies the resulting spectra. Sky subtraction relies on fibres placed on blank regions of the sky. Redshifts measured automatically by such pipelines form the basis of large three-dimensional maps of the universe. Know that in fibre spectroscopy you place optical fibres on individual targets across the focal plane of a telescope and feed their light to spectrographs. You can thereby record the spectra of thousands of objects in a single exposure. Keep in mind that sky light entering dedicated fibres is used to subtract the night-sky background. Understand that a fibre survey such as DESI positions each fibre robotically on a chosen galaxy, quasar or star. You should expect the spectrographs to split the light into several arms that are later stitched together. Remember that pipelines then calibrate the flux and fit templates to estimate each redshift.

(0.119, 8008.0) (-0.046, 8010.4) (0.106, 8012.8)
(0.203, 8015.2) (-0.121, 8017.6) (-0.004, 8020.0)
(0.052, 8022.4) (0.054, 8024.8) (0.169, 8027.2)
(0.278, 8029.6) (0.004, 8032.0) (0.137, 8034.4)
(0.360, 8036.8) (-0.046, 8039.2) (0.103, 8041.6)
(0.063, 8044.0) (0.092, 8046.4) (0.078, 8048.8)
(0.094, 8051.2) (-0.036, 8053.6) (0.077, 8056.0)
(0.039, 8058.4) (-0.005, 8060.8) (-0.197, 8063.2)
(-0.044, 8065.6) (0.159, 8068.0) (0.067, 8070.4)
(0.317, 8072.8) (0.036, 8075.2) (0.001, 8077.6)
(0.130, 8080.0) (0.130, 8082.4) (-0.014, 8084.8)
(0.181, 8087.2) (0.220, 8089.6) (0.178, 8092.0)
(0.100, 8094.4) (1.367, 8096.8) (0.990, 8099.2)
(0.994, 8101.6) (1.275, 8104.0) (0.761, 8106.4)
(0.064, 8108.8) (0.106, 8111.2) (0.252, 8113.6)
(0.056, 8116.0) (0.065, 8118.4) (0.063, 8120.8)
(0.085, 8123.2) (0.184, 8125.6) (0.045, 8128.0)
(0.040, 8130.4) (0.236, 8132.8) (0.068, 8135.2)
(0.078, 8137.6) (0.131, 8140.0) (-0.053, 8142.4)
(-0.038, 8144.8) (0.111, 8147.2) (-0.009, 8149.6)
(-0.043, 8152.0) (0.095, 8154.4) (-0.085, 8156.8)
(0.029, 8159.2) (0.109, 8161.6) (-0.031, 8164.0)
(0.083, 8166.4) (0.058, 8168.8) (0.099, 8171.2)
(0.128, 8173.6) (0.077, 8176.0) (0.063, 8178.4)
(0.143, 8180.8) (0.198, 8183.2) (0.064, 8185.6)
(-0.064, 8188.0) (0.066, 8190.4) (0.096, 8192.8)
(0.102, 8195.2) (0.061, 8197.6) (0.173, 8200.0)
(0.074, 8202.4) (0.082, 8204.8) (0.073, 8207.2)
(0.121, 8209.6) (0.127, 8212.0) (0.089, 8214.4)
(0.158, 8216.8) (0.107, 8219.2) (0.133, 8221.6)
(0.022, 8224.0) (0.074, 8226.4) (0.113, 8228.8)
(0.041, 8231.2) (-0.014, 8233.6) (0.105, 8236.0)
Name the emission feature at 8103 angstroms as [O II] 3727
